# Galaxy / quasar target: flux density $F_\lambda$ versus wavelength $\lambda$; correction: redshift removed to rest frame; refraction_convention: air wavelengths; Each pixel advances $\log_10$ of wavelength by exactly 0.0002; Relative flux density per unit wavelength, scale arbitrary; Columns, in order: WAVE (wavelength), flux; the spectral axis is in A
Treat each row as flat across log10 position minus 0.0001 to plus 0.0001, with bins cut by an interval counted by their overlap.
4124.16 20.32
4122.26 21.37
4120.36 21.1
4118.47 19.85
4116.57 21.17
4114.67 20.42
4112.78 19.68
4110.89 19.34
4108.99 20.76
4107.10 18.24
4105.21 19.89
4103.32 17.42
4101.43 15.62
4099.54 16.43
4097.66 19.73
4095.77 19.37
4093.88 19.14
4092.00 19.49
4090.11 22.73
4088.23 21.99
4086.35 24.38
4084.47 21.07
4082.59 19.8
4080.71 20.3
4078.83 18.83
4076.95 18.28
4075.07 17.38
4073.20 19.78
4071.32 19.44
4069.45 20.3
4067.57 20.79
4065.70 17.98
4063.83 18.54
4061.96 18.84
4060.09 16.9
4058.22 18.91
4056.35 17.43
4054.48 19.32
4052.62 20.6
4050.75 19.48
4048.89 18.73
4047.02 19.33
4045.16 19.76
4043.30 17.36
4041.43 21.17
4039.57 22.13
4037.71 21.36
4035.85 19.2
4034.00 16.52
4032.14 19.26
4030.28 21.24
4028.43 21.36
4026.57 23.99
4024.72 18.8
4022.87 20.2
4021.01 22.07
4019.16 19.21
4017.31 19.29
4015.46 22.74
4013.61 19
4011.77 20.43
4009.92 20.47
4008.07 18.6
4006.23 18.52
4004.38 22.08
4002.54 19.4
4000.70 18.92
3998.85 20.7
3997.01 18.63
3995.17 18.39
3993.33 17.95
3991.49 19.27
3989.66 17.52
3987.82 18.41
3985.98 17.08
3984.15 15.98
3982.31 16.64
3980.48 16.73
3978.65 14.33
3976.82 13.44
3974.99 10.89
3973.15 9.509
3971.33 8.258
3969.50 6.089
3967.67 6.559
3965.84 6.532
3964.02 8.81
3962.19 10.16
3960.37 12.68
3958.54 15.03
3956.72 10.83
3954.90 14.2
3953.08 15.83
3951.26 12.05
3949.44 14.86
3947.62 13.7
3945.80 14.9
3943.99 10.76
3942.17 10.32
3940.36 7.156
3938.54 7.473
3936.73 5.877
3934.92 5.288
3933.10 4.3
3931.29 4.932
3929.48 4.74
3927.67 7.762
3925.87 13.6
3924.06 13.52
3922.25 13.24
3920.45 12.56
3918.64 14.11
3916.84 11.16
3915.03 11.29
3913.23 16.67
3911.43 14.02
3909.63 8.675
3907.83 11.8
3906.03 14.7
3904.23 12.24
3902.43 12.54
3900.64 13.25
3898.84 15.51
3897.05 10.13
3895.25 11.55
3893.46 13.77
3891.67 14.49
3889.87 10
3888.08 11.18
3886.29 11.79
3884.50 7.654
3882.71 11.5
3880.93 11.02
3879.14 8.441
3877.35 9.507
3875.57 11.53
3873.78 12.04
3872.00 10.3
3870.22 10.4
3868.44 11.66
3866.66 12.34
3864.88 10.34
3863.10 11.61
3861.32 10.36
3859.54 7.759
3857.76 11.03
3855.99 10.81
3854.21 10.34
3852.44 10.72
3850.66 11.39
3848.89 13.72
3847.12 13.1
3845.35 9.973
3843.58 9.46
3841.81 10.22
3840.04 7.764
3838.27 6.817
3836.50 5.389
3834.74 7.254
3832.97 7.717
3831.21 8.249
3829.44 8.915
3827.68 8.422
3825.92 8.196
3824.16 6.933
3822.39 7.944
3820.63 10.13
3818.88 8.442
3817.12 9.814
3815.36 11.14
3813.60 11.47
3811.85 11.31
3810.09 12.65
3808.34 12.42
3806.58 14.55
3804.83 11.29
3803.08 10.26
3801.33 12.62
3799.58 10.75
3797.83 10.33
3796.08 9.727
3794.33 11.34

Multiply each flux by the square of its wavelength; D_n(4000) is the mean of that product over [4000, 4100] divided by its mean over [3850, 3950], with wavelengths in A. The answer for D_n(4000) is 1.95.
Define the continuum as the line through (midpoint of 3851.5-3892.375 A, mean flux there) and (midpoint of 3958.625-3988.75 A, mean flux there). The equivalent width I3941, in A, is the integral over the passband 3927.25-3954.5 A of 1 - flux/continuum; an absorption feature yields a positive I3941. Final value 5.2 A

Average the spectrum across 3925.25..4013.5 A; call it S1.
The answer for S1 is 13.3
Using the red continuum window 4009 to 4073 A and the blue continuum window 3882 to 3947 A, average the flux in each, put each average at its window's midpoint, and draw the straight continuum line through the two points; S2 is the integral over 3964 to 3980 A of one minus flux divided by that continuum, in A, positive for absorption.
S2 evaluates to 5.8 A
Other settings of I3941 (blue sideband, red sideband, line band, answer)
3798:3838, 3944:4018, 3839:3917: 3.09 A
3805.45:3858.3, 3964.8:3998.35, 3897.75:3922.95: -1.84 A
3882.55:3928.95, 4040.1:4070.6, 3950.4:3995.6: 6.22 A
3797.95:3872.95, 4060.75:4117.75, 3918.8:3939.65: 7.51 A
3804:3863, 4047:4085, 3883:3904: 0.52 A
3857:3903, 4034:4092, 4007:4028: -3.42 A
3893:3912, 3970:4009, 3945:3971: 6.13 A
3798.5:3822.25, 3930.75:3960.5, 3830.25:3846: 4.26 A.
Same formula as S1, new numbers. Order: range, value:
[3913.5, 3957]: 10.7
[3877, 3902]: 11.5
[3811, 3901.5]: 10.3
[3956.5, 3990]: 12.3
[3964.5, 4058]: 17.8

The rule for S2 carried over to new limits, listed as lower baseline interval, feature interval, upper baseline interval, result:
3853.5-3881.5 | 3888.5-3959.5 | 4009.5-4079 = 9.85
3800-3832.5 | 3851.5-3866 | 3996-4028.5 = 2.33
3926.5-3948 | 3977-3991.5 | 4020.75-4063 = -3.69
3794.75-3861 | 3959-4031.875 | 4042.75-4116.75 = -1.50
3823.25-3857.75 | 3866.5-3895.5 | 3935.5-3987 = -2.92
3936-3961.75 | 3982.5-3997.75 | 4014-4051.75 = -1.83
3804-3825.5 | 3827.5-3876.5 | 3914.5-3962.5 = 3.07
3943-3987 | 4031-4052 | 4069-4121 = -3.59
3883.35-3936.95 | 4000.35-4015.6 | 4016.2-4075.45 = -2.36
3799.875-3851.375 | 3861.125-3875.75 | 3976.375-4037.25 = 1.06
